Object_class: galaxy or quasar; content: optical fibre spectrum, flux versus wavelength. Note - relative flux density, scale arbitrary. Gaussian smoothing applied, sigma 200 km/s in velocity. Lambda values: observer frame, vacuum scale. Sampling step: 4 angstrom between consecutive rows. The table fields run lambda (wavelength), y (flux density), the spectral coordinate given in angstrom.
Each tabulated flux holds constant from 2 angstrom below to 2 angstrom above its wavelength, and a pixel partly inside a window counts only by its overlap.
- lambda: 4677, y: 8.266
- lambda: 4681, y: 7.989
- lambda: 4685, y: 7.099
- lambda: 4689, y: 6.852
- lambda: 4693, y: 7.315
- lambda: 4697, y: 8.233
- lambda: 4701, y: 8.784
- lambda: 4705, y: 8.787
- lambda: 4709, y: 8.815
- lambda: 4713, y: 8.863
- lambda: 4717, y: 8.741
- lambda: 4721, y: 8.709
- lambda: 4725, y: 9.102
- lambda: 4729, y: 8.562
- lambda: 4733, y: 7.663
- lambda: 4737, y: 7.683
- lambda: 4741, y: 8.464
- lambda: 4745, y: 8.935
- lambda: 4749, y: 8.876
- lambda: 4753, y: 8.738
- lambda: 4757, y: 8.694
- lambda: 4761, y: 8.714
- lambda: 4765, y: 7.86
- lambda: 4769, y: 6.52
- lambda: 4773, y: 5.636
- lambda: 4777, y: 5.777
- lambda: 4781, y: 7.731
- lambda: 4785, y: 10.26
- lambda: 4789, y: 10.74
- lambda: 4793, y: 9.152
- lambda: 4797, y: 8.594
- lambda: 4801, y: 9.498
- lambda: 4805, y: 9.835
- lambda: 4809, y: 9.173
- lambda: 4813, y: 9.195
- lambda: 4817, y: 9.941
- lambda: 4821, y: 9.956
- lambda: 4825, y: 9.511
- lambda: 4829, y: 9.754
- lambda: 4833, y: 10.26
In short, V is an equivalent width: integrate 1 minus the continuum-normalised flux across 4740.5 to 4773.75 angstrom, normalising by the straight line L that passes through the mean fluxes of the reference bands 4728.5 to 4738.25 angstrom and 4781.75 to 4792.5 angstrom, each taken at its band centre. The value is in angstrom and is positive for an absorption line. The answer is 2.5 angstrom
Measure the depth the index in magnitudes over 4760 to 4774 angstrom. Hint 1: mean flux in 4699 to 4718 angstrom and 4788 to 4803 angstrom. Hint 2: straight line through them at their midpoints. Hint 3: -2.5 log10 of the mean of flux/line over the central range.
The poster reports 0.27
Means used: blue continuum 8.8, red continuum 9.41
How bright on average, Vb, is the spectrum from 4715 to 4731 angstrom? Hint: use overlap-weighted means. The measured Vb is 8.78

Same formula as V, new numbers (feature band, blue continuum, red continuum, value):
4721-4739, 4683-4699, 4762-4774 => -2.90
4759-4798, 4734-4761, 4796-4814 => 3.82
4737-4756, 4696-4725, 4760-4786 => -1.68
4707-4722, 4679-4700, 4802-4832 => -1.54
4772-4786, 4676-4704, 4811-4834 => 2.85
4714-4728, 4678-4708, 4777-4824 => -0.94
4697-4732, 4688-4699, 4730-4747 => -3.98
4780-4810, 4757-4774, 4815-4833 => -2.74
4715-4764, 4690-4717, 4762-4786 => -4.71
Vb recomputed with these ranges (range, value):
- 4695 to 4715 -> 8.7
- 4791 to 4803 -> 9.08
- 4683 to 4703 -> 7.66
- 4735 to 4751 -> 8.49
